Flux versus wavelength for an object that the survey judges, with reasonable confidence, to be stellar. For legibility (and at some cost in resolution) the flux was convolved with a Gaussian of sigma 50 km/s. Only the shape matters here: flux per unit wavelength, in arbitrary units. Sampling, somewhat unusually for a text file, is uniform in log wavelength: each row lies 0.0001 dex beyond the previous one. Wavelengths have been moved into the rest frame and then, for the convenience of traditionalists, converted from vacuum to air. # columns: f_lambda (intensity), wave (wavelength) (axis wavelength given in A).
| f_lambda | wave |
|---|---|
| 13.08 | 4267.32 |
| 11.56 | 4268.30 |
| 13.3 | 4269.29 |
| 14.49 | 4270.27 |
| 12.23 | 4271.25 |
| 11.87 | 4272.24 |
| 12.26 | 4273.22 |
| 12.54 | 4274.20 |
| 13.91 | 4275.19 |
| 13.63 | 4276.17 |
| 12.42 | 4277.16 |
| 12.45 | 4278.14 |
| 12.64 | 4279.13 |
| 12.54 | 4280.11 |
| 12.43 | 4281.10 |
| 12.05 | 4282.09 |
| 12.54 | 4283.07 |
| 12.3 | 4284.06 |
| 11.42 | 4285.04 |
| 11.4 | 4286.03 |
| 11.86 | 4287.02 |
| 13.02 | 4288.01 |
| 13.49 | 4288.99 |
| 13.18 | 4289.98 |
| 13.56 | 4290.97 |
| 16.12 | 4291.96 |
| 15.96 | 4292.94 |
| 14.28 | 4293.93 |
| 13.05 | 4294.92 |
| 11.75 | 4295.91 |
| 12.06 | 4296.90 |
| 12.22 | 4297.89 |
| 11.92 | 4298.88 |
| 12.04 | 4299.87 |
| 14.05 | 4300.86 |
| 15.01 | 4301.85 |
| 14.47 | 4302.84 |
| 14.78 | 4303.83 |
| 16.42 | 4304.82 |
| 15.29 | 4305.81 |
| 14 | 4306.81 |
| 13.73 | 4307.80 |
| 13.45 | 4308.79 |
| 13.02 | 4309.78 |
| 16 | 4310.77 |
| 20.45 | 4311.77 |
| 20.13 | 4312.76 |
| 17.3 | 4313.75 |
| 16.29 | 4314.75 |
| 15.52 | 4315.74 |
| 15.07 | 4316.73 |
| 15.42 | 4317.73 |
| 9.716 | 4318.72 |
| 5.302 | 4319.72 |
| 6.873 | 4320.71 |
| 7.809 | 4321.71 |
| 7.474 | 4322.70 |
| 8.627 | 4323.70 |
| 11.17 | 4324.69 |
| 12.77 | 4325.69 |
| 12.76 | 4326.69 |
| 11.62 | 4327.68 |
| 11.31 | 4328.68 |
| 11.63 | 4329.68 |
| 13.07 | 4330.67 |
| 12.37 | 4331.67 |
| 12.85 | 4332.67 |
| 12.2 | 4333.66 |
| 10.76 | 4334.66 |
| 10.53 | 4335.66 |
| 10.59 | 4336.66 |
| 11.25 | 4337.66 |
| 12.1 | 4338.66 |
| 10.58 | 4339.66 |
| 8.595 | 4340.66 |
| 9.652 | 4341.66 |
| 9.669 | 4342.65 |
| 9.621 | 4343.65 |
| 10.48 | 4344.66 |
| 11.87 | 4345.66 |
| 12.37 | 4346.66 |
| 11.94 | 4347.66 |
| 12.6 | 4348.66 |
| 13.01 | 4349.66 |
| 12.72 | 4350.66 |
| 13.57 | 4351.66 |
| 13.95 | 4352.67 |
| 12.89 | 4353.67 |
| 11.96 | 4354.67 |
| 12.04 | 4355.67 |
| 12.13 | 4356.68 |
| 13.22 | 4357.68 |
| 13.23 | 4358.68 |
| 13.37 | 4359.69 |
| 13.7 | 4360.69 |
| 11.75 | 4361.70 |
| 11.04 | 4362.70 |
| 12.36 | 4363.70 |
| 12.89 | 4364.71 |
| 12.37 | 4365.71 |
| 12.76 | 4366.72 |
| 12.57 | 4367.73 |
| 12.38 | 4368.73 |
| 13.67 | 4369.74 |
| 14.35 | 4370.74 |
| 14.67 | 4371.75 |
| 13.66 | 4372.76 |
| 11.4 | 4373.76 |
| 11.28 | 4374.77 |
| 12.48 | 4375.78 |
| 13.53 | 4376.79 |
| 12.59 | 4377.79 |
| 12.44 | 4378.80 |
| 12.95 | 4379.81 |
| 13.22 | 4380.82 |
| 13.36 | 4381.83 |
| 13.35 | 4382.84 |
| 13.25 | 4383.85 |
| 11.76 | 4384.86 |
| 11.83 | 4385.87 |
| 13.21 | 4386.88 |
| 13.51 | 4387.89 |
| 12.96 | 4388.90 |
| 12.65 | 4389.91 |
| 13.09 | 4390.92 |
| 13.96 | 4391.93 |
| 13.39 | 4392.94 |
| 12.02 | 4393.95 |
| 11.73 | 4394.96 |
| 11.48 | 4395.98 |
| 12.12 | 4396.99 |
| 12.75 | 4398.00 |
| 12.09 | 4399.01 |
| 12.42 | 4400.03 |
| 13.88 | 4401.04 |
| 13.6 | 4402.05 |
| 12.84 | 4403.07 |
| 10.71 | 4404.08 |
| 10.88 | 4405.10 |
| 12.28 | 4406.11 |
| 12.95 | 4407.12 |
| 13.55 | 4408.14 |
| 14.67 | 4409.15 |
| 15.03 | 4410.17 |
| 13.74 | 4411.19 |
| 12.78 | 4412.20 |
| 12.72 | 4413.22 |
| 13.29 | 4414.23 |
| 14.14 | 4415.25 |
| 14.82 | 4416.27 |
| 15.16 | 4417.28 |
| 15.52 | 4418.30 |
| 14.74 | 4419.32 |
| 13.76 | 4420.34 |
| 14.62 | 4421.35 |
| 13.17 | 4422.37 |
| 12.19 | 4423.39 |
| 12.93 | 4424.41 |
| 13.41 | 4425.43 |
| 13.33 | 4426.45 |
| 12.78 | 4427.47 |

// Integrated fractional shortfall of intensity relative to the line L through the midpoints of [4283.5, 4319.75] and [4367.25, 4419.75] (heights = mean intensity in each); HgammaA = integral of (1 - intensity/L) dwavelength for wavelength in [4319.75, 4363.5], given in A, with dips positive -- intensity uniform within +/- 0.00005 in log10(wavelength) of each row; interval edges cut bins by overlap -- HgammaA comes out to 7.0 A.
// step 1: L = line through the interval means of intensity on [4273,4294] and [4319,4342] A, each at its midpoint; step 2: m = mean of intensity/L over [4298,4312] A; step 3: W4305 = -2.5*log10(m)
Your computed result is -0.22 mag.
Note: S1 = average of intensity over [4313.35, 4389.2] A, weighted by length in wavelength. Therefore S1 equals 12.1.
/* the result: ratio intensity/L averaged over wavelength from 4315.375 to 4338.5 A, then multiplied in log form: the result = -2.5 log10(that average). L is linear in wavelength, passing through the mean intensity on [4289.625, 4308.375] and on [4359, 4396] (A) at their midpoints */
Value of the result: 0.21 mag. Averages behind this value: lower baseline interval 13.9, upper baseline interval 12.8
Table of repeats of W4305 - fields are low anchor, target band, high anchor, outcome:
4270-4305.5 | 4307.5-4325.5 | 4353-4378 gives 0.00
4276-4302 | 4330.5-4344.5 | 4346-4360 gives 0.17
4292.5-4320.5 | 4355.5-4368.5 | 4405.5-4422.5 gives 0.12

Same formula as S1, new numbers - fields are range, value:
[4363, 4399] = 12.8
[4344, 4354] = 12.5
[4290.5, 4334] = 13.2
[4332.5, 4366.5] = 11.9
